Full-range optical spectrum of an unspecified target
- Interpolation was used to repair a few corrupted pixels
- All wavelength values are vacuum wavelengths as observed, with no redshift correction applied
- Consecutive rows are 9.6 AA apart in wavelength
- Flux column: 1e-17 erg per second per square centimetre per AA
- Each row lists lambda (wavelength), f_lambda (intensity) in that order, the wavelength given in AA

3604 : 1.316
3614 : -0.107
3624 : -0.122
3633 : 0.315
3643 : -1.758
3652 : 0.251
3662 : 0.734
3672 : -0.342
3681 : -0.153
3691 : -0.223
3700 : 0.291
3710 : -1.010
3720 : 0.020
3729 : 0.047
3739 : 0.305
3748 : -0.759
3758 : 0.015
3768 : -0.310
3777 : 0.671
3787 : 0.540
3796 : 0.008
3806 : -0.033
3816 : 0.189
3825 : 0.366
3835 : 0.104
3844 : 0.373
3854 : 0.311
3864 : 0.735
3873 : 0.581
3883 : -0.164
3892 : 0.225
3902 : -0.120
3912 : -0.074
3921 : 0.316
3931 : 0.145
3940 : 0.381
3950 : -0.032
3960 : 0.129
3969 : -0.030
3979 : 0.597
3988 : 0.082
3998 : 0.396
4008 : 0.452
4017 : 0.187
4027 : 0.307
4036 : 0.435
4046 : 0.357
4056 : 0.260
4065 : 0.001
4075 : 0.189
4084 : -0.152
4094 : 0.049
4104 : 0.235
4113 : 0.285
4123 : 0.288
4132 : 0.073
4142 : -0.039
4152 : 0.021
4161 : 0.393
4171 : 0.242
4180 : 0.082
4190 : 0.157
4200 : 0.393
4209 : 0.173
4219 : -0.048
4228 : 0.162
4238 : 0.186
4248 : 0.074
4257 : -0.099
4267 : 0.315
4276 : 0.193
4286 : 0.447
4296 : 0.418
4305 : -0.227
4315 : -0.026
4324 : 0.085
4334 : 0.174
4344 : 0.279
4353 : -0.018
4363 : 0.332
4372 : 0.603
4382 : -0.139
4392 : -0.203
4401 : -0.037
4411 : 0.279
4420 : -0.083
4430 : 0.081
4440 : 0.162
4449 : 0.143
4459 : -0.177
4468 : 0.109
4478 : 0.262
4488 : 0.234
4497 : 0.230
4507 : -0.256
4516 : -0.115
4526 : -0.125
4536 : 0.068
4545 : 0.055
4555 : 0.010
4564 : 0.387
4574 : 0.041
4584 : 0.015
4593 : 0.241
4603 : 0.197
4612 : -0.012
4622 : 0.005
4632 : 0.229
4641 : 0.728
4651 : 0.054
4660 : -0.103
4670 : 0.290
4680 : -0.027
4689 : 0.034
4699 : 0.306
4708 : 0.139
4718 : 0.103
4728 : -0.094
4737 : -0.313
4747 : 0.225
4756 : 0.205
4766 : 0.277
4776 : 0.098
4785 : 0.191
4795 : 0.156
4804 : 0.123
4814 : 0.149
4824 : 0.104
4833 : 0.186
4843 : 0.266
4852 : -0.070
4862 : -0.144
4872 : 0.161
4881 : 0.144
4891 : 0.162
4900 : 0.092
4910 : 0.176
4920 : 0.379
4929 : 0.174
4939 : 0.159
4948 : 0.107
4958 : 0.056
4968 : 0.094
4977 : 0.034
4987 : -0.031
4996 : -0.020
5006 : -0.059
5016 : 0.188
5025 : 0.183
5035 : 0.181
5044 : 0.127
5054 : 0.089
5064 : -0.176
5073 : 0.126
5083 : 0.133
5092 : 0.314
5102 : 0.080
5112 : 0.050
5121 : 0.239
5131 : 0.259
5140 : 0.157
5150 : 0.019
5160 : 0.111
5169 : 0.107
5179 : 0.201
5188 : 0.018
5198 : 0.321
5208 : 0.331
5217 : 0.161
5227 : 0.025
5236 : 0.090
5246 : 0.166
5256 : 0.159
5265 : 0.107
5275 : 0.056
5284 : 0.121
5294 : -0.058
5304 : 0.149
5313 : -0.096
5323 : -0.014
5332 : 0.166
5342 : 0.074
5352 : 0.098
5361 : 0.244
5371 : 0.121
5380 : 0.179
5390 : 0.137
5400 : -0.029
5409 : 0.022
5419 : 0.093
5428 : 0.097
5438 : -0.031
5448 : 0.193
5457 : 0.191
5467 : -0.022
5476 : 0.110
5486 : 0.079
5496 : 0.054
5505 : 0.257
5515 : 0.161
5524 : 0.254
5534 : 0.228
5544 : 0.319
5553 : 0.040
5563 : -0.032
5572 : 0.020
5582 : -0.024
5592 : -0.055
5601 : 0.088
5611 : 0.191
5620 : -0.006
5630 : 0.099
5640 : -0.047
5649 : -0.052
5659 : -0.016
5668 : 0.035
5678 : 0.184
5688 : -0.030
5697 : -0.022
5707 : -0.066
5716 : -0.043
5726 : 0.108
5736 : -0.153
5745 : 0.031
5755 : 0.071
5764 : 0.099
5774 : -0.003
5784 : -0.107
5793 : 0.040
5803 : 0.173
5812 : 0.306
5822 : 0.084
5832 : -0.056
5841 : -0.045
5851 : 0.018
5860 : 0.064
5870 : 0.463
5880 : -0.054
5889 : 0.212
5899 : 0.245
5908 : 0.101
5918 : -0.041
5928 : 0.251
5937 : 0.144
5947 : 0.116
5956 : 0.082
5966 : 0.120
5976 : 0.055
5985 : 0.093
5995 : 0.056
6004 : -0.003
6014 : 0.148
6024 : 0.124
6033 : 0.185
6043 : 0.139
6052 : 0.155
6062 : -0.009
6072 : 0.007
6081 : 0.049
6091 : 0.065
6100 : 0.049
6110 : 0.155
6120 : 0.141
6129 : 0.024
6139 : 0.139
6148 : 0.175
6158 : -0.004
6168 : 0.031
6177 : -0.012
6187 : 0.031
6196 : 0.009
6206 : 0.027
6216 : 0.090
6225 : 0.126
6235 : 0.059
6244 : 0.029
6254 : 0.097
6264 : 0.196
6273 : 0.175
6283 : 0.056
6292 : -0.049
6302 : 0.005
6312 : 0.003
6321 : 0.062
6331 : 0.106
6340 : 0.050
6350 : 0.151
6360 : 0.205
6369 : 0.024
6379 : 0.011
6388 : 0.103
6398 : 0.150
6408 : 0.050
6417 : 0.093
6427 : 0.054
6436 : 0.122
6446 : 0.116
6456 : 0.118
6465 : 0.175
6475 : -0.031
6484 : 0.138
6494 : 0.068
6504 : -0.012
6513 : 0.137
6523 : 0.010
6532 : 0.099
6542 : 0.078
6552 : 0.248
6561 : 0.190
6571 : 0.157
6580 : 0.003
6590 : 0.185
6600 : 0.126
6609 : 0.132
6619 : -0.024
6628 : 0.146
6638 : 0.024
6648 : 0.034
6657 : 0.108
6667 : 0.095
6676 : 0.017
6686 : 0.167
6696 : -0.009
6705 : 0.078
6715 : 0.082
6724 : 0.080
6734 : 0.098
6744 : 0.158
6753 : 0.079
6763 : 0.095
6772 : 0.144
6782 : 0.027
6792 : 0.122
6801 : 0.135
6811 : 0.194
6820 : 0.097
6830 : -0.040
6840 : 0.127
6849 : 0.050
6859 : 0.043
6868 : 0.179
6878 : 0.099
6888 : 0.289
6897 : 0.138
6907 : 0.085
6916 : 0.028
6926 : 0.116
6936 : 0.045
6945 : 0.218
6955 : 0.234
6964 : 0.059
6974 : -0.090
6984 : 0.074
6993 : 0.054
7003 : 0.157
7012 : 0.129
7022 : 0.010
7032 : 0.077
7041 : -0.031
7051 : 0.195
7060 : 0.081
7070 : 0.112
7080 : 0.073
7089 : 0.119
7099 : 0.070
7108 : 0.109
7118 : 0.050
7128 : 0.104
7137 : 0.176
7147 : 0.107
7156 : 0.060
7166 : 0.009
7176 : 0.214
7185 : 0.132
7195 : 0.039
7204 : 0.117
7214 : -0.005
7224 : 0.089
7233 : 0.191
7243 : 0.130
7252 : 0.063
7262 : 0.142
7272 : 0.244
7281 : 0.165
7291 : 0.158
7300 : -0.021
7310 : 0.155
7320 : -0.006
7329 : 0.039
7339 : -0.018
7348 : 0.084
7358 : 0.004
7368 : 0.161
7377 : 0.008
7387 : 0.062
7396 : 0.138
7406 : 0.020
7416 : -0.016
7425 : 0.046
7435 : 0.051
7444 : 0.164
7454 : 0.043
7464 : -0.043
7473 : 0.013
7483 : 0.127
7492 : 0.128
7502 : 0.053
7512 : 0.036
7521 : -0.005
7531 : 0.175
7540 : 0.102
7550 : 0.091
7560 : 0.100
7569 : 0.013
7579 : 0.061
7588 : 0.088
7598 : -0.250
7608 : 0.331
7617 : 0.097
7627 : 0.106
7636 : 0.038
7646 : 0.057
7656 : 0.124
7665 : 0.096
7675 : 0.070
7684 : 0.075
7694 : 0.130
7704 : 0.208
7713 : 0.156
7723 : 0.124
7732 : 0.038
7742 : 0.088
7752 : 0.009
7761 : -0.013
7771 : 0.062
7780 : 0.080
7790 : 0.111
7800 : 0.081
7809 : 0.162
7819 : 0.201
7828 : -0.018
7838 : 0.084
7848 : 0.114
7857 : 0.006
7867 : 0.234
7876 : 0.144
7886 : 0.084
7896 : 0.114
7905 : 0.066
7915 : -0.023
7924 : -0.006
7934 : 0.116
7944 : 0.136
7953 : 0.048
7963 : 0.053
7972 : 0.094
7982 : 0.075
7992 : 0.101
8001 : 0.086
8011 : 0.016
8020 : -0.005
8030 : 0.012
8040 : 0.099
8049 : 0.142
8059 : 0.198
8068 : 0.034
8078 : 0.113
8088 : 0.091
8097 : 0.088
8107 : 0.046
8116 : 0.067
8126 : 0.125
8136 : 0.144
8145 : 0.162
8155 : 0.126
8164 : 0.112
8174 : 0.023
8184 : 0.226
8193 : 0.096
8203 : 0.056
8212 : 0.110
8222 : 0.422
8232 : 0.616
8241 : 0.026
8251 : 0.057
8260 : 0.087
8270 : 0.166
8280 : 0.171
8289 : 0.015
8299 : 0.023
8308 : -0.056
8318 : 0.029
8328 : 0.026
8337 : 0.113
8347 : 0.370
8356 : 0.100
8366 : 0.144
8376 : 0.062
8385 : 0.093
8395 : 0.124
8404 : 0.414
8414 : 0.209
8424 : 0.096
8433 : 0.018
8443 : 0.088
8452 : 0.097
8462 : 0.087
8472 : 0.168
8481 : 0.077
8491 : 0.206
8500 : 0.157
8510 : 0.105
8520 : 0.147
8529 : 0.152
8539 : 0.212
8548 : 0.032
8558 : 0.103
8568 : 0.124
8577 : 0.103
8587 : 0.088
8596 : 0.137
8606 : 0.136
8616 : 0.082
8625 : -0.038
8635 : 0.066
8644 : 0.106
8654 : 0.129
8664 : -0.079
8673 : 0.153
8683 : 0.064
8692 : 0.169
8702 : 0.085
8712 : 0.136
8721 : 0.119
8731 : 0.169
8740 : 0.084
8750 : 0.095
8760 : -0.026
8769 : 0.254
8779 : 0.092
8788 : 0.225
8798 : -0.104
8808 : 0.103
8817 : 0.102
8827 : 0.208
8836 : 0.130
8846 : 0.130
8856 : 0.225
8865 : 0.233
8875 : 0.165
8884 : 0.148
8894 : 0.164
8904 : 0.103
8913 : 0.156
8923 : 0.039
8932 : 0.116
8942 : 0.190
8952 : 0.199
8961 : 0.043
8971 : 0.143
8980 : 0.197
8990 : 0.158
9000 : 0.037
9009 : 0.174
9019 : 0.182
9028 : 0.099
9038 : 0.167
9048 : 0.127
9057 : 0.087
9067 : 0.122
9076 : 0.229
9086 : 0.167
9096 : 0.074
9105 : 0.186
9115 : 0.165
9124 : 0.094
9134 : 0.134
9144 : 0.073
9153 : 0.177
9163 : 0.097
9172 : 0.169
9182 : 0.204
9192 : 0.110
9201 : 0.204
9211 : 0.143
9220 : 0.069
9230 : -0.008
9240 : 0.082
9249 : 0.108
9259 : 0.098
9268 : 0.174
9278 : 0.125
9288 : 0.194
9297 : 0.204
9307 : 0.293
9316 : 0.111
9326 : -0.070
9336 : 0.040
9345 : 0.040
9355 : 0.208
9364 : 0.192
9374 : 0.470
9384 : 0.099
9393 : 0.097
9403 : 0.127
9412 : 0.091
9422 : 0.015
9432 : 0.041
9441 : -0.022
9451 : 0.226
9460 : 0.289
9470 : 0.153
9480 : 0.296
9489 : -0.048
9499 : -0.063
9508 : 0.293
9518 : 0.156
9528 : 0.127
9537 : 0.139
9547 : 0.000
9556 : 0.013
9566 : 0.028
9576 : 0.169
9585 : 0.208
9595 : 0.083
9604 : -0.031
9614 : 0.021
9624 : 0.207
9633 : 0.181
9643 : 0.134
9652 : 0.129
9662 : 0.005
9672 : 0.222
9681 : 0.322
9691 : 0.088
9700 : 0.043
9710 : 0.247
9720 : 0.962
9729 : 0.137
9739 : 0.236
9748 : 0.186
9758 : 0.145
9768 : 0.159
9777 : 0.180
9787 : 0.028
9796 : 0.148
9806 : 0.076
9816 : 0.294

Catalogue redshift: 1.207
